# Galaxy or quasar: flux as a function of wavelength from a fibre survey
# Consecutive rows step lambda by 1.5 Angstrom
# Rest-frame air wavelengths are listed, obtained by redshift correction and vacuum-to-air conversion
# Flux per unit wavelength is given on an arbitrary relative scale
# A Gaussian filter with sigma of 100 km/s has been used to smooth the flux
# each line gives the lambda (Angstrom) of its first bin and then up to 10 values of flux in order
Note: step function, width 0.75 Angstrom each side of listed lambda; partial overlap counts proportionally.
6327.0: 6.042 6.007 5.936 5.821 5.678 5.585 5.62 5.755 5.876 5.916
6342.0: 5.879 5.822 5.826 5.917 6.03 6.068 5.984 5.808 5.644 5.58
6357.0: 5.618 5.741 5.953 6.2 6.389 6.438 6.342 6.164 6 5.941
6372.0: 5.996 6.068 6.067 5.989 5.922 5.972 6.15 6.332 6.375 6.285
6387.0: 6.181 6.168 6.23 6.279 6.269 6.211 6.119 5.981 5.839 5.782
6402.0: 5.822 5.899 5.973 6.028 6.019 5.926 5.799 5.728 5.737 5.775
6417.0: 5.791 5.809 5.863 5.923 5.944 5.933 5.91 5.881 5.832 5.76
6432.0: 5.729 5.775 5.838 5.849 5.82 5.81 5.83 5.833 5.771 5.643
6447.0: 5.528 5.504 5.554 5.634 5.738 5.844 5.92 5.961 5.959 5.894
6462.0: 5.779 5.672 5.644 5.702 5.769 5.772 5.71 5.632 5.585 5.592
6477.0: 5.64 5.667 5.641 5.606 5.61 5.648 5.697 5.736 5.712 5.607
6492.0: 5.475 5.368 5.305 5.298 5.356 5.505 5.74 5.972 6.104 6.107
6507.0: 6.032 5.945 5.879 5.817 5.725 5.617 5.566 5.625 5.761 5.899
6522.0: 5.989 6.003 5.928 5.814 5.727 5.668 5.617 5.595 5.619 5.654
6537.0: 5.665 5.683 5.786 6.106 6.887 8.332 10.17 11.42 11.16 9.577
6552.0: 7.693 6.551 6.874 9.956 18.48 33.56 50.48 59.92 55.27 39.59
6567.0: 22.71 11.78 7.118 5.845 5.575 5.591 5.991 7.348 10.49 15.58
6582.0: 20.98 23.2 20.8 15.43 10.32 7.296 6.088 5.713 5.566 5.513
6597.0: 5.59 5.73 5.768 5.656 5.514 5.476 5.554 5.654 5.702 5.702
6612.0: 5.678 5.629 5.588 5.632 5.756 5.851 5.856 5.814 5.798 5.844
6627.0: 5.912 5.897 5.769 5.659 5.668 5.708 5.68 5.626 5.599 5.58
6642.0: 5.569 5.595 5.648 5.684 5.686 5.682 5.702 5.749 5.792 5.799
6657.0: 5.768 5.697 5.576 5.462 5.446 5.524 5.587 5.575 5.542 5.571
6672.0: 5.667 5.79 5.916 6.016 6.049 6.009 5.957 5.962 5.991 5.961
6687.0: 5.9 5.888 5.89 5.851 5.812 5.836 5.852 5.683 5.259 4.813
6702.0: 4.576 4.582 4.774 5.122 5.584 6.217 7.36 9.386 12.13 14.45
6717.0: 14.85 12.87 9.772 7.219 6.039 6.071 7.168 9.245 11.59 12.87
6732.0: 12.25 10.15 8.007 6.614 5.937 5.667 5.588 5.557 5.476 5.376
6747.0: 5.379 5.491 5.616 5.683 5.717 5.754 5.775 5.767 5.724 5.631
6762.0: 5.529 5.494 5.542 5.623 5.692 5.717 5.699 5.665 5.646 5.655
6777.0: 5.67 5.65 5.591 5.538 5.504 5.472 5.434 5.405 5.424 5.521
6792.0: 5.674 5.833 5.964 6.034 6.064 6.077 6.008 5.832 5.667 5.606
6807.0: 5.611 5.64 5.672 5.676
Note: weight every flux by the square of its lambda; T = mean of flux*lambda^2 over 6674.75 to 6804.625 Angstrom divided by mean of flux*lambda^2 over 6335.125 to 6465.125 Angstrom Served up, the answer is 1.22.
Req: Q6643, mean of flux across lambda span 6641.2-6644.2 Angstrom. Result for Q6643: 5.58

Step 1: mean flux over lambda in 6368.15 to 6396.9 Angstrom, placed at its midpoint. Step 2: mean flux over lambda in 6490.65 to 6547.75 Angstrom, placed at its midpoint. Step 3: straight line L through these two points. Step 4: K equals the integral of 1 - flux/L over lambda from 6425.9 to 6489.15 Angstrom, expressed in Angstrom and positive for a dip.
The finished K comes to 3.66 Angstrom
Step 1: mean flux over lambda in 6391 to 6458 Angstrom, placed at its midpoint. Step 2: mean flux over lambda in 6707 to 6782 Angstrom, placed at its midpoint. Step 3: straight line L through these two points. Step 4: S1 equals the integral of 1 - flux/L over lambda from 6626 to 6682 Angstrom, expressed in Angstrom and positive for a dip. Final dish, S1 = 9.0 Angstrom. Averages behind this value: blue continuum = 5.85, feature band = 5.71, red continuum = 7.17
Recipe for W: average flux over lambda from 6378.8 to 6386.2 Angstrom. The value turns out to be 6.22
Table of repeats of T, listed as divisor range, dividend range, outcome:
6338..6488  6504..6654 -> 1.67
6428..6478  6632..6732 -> 1.24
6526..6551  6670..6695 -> 0.87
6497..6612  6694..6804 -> 0.67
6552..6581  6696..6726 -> 0.41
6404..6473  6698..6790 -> 1.28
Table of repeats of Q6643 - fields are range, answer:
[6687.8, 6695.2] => 5.86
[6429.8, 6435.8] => 5.78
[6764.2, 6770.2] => 5.64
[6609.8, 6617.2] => 5.65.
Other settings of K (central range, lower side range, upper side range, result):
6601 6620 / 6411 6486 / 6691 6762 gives 2.7 Angstrom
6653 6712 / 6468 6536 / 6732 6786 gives 1.6 Angstrom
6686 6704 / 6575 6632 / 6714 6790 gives 4.4 Angstrom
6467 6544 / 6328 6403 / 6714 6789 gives 7.3 Angstrom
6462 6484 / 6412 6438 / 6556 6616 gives 6.9 Angstrom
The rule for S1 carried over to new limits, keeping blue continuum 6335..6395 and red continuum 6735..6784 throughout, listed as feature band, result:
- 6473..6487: 0.7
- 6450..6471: 0.6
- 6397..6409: 0.1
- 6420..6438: 0.4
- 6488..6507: 0.8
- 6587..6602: -1.7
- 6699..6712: 0.6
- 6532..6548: -2.9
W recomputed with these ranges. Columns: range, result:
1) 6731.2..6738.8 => 8.6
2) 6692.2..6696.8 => 5.83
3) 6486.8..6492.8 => 5.63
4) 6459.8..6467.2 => 5.74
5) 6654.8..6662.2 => 5.66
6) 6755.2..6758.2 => 5.77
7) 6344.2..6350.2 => 5.96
